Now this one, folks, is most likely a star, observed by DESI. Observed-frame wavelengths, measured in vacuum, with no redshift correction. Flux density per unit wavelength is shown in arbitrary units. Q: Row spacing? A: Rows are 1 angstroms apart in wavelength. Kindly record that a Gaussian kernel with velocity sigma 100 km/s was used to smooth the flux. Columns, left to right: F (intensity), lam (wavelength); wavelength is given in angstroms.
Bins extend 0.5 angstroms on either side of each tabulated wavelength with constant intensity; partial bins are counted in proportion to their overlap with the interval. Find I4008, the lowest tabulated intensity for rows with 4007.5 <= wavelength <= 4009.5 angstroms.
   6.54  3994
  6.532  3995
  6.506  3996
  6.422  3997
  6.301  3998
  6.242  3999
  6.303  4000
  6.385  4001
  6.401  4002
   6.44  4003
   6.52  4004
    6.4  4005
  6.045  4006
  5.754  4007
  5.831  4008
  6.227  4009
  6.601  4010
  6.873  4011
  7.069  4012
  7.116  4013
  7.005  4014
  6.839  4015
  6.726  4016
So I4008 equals 5.831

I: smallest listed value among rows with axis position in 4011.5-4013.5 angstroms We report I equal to 7.069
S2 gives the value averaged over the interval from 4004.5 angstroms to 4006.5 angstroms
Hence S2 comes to 6.22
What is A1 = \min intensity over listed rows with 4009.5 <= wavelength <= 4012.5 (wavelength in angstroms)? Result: 6.601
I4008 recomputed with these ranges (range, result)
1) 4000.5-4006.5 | 6.045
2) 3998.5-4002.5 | 6.242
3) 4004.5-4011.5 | 5.754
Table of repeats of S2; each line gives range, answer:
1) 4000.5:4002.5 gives 6.39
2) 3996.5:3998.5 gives 6.36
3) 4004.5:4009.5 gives 6.05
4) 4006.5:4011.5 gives 6.26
